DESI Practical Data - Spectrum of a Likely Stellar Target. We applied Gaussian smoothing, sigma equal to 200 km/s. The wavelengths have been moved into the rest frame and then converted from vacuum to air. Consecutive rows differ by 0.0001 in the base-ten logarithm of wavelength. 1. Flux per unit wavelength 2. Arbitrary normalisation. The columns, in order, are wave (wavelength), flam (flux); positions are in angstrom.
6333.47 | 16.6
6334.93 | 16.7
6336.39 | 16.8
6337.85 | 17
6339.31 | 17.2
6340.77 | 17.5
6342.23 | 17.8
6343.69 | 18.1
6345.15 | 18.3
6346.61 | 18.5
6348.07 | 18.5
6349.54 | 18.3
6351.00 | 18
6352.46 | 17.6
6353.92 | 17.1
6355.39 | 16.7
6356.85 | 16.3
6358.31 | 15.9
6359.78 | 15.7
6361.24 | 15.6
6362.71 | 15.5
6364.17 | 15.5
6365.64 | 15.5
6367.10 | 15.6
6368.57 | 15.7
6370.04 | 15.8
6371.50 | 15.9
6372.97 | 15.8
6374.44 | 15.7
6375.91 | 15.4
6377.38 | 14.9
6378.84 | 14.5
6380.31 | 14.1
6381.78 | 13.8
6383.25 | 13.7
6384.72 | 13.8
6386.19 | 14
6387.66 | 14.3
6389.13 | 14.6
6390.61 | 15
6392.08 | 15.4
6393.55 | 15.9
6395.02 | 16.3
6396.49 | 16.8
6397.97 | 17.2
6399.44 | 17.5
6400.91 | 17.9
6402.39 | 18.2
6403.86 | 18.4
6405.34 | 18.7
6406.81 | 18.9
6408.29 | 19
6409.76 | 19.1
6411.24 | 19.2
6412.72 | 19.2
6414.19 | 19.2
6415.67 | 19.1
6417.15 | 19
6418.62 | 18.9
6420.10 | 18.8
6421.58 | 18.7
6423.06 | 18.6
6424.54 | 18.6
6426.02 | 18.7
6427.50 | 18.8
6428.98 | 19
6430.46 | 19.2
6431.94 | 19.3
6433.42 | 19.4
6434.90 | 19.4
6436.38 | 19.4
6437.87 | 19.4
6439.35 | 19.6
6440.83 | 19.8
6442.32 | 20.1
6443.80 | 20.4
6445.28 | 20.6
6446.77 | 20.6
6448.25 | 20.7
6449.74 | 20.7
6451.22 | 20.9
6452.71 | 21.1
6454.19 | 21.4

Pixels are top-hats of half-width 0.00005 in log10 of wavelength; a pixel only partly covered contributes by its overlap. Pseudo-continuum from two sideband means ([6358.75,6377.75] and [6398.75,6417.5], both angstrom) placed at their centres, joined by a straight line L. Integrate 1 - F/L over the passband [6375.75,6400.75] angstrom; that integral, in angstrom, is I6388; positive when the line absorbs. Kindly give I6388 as 2.9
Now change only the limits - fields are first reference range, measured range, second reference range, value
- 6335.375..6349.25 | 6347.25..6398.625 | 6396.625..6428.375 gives 6.8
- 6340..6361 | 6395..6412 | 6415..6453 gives 0.5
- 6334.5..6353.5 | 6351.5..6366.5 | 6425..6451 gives 1.6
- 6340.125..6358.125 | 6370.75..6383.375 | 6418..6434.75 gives 2.2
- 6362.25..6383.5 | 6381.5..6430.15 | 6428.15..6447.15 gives 0.2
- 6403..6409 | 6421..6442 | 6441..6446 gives 0.7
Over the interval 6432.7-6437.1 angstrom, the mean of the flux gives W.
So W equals 19.4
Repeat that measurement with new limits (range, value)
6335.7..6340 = 17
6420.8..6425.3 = 18.6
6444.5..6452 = 20.7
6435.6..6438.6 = 19.4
